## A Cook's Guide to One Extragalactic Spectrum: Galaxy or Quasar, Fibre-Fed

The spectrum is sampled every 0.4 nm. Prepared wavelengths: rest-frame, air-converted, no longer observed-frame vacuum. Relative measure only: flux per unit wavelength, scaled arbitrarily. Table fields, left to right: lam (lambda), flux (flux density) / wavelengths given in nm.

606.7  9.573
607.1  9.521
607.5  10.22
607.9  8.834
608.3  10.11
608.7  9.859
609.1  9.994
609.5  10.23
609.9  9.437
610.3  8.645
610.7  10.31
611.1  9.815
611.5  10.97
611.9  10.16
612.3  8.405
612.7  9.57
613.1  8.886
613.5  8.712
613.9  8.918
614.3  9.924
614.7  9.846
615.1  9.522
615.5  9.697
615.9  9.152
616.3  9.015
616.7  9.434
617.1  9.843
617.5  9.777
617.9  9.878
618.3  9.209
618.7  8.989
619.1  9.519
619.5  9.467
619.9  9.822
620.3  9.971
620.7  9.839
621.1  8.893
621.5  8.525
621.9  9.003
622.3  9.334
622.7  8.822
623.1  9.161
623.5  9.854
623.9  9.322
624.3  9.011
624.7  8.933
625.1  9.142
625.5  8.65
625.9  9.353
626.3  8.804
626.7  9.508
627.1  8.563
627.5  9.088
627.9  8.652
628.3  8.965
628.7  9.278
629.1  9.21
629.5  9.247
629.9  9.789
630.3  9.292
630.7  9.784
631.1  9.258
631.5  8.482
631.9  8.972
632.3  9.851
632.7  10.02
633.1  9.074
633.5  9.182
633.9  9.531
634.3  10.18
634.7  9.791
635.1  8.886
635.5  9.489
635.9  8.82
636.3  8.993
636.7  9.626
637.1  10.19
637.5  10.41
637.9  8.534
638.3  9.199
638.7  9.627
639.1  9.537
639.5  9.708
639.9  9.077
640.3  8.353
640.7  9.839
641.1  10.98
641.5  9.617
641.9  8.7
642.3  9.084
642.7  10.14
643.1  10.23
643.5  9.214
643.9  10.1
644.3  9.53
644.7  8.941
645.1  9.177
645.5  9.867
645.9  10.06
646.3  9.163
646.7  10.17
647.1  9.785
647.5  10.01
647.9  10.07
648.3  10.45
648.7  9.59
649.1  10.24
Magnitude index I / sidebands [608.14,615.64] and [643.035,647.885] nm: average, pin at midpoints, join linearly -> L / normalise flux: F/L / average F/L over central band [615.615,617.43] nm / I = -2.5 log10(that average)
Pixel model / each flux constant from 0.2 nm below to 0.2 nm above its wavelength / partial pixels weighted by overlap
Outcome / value 0.026 mag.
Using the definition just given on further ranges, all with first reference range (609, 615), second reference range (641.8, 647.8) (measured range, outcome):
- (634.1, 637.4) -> 0.01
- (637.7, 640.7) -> 0.05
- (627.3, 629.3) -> 0.07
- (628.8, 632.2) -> 0.04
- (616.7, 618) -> -0.02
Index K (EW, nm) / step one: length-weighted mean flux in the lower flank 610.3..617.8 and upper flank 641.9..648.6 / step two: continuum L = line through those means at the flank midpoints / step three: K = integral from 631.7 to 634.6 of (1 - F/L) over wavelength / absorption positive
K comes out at 0.03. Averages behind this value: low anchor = 9.53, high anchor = 9.72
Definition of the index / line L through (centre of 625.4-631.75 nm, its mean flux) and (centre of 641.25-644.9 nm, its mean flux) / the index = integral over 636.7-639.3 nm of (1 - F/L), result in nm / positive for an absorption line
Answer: -0.06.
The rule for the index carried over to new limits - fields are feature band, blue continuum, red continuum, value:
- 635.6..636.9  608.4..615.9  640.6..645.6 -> 0.062 nm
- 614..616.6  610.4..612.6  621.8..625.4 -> 0.038 nm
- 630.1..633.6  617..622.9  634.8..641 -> 0.022 nm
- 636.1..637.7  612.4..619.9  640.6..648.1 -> -0.028 nm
